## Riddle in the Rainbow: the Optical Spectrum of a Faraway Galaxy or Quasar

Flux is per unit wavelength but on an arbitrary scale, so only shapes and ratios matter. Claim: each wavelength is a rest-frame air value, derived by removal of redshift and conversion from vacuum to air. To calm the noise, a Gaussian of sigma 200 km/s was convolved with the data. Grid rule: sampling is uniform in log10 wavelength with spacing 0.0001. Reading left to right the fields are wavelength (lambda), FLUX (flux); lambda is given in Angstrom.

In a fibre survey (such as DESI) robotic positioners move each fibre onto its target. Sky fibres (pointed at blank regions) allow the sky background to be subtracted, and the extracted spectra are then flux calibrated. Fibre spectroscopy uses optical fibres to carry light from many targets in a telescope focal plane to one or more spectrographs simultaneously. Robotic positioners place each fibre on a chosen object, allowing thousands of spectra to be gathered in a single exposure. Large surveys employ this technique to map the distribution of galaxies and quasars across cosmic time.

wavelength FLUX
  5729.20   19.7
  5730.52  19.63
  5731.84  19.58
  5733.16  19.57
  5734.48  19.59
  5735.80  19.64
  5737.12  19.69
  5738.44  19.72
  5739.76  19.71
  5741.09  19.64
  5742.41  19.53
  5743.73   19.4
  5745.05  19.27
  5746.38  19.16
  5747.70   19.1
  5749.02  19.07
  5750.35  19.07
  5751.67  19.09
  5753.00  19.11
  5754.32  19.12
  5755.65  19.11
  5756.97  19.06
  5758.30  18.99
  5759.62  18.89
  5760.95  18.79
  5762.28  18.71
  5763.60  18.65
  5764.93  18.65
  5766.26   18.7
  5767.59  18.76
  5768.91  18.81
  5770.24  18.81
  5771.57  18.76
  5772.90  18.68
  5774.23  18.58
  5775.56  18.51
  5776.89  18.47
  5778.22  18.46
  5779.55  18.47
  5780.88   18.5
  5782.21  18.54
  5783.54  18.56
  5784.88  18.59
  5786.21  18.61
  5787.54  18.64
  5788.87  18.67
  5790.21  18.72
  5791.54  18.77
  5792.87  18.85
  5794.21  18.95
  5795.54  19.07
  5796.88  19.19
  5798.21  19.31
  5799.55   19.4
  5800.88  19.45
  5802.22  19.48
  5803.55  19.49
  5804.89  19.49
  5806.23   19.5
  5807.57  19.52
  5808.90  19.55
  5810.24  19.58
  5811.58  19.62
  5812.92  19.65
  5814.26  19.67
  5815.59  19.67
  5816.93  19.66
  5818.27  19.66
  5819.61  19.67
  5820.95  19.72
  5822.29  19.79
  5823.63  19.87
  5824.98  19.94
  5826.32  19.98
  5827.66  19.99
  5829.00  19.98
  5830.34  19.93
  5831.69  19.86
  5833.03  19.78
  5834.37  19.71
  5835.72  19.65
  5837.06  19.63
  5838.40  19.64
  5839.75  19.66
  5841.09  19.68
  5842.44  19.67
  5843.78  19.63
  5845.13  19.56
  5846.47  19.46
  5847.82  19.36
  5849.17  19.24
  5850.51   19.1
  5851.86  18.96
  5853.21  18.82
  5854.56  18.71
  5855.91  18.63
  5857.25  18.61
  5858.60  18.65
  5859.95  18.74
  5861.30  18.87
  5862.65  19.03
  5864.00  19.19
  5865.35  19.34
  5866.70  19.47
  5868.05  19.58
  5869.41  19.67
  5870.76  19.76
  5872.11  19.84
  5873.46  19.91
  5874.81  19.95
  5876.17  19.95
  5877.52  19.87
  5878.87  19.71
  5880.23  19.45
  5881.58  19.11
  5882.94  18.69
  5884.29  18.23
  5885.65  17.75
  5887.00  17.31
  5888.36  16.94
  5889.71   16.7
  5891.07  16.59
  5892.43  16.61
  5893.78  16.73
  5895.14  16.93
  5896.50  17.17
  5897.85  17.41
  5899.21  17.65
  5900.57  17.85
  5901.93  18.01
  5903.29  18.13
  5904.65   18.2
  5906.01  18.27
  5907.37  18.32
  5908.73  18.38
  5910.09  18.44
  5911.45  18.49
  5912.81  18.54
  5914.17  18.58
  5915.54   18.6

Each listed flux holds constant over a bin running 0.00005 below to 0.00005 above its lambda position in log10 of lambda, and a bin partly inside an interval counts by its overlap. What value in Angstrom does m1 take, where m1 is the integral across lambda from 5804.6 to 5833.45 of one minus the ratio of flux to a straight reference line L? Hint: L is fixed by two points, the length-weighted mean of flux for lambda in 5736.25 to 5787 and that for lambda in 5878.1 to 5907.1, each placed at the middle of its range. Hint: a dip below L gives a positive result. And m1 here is -2.0 Angstrom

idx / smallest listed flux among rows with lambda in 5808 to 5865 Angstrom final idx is 18.61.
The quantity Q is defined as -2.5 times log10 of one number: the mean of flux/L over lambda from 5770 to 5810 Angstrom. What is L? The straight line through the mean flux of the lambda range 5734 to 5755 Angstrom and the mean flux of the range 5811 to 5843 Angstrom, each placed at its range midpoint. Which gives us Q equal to 0.04 mag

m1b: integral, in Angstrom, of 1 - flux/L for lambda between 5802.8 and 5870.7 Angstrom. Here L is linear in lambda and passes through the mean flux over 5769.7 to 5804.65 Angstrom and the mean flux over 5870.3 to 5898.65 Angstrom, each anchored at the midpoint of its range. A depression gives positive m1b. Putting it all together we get -3.34 Angstrom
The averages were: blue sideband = 18.8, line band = 19.5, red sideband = 18.3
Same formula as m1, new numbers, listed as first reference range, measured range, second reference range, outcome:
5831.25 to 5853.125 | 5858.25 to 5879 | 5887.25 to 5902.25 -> -1.3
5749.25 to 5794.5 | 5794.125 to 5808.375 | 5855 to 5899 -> -0.5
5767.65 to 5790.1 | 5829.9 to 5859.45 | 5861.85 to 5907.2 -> -1.3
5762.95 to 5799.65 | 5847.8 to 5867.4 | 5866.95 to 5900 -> -0.5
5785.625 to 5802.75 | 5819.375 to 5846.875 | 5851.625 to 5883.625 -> -0.9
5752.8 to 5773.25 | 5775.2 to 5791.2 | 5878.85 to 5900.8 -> 0.1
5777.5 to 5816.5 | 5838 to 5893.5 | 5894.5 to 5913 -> -1.7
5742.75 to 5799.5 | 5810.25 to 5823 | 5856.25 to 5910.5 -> -0.7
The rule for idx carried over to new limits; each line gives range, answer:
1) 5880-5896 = 16.59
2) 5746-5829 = 18.46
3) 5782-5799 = 18.54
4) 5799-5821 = 19.4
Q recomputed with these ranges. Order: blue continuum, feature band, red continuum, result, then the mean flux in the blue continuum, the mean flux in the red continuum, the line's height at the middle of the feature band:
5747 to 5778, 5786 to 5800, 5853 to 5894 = -0.01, 18.8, 18.7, 18.8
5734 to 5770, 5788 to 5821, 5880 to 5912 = -0.04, 19.1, 17.8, 18.6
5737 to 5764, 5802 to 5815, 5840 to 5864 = -0.02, 19.2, 19.1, 19.1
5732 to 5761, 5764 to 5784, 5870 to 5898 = 0.03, 19.3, 18.3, 19.1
